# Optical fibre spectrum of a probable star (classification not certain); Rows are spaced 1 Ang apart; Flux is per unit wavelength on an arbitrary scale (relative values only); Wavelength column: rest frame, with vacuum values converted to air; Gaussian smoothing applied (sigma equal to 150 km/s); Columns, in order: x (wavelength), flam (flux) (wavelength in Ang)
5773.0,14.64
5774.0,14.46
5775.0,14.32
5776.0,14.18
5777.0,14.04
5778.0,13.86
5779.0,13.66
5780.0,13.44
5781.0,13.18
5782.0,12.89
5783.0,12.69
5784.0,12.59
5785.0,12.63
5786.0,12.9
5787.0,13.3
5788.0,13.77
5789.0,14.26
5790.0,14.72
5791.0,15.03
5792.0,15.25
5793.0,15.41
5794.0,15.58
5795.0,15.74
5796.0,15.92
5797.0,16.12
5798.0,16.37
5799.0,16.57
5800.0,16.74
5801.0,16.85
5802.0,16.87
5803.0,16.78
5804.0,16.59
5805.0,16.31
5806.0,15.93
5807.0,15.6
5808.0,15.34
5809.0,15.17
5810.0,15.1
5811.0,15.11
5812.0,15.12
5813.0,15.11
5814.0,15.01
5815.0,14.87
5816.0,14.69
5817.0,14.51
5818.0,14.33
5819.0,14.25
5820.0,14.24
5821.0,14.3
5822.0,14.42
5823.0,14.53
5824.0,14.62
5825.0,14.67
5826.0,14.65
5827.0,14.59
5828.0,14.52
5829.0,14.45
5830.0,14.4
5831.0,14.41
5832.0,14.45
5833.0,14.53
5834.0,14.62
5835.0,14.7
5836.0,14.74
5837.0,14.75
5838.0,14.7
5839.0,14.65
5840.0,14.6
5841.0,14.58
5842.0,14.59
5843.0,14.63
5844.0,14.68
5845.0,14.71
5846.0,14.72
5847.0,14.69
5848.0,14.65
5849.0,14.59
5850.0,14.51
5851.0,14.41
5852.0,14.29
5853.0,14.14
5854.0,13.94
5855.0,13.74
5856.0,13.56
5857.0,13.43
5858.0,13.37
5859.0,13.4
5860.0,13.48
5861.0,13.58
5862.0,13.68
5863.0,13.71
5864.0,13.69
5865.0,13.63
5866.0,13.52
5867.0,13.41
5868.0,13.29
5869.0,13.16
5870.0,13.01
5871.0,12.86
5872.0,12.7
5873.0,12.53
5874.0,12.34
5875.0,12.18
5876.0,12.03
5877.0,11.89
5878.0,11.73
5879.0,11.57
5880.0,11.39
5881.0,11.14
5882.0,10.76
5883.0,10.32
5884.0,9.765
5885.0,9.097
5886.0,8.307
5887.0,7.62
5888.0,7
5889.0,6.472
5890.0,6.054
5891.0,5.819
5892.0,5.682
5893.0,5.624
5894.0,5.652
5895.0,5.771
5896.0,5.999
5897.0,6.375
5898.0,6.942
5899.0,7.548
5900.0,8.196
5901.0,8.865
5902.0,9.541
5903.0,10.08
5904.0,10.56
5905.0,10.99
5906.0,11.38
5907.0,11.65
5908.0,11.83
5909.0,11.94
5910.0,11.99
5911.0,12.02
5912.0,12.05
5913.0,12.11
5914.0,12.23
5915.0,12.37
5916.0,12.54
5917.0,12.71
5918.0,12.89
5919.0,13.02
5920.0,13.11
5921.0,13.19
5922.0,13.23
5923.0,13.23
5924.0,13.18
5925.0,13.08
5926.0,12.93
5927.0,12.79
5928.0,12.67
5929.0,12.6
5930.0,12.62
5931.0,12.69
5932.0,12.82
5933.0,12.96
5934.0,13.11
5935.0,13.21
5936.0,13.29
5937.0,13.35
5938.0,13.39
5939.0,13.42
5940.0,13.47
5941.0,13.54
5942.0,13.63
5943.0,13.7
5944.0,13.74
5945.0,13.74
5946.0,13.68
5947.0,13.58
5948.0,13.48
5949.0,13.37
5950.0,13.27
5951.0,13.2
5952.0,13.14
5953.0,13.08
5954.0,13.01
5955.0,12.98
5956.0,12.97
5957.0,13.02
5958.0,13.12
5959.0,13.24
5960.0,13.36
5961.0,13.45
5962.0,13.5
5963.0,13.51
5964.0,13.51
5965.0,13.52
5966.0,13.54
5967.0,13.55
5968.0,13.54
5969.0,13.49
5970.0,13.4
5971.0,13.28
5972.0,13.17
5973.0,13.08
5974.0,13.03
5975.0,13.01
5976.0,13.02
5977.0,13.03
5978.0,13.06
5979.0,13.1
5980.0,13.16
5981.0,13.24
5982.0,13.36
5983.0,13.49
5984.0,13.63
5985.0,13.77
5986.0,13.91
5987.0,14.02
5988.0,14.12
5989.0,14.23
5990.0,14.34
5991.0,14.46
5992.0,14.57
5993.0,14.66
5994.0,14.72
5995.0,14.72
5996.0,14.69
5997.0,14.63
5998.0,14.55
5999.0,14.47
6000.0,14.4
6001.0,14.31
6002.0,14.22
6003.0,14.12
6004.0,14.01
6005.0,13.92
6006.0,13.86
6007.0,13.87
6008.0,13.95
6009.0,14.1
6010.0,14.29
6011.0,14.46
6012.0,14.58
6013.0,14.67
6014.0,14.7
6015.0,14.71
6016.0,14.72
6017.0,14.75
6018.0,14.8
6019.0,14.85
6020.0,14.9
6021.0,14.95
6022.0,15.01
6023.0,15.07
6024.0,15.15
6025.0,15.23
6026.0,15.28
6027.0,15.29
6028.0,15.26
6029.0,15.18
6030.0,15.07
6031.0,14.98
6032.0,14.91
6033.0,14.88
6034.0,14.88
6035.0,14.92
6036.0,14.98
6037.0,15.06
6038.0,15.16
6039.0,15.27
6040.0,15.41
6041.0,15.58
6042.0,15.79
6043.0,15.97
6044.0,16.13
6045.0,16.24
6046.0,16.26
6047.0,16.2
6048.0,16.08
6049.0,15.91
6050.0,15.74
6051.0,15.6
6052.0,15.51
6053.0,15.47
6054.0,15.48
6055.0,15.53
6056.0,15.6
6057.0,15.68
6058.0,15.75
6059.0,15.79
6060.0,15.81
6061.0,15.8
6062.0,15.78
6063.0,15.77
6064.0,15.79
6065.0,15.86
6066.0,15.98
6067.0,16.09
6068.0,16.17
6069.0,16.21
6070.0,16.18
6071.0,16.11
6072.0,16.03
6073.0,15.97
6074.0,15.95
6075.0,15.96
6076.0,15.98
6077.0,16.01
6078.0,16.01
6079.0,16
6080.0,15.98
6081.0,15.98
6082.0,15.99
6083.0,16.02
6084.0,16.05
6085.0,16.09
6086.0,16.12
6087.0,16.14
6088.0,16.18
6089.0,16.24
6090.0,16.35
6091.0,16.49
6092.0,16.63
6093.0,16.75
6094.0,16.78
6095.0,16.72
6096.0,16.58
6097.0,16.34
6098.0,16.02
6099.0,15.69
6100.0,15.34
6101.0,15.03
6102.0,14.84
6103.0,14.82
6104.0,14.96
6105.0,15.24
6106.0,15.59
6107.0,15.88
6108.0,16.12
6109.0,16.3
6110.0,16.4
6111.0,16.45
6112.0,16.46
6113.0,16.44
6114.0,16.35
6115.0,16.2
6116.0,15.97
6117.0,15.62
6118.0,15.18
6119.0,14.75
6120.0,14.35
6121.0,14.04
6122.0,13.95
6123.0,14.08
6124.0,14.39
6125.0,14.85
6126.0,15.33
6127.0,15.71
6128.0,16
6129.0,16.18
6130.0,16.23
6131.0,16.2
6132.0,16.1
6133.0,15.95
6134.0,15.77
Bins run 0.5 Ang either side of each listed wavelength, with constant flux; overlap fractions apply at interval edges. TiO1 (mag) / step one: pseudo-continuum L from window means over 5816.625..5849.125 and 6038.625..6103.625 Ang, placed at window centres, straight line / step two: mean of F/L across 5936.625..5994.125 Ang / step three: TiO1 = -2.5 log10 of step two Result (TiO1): 0.138 mag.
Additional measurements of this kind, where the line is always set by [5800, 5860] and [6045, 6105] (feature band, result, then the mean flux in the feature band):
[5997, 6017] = 0.09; 14.3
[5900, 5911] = 0.36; 10.8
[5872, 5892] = 0.45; 9.86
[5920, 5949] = 0.15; 13.2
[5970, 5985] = 0.17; 13.2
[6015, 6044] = 0.04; 15.1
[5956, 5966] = 0.15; 13.3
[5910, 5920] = 0.21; 12.4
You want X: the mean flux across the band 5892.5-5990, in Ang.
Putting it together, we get 12.4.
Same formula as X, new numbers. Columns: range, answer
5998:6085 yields 15.3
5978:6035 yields 14.4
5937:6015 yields 13.7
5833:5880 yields 13.7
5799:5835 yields 15.1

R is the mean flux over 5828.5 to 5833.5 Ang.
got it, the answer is 14.4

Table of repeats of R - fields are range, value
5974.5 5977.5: 13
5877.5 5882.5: 11.3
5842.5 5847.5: 14.7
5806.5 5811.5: 15.3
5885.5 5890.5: 7.09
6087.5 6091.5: 16.3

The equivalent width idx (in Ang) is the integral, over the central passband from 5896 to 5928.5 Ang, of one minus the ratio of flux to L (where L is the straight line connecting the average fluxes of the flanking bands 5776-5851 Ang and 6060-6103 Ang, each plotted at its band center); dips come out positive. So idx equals 8.2 Ang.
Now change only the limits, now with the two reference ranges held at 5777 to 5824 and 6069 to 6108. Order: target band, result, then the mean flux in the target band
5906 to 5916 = 2.1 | 12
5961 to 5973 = 1.6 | 13.4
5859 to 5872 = 1.5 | 13.4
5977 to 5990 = 1.6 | 13.6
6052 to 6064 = 0.1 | 15.7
